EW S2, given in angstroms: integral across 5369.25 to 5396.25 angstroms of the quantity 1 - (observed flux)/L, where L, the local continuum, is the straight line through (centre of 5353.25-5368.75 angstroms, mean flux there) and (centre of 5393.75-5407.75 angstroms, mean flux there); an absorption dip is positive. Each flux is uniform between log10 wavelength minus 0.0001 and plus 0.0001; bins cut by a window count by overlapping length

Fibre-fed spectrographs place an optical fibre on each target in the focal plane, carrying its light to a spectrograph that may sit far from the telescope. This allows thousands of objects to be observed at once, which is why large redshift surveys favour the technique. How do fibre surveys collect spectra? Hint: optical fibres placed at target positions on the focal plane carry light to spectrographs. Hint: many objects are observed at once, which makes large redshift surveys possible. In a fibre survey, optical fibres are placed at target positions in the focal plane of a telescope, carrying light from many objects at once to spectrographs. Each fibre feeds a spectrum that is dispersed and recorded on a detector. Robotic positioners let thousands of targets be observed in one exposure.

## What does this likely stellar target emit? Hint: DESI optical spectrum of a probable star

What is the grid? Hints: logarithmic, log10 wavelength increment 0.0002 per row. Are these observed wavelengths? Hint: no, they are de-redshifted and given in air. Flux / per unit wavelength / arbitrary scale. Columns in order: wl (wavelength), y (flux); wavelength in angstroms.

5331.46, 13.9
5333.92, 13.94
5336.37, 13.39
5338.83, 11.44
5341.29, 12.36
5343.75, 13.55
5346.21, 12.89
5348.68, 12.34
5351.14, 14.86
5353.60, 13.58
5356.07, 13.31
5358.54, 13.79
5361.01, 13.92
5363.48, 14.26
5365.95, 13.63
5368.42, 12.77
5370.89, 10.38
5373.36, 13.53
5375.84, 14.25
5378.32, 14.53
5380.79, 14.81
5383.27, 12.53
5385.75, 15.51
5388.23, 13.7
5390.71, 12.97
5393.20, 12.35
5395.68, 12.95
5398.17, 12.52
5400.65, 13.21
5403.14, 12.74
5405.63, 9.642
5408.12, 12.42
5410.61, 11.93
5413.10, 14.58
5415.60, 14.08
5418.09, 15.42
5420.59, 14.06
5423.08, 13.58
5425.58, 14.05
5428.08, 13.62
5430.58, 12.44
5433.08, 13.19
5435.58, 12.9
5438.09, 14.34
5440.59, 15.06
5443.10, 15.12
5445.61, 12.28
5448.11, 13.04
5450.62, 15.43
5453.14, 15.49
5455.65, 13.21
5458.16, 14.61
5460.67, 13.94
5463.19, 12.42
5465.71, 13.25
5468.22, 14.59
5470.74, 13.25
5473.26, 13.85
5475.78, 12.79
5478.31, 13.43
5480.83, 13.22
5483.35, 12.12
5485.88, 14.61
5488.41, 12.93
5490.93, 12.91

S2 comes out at -1.1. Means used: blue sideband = 13.7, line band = 13.4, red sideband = 12.2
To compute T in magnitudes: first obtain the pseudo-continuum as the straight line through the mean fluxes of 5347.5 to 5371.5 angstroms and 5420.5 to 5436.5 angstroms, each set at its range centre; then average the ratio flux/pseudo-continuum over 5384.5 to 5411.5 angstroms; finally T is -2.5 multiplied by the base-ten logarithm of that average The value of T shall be 0.05 mag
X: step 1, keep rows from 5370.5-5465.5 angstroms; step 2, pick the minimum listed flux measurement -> 9.642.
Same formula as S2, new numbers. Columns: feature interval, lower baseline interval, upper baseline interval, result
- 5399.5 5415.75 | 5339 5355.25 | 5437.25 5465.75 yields 1.3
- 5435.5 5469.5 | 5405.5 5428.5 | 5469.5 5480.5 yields -1.6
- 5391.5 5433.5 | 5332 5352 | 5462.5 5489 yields 0.4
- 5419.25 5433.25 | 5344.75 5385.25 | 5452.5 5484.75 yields 0.0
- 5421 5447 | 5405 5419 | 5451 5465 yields -0.3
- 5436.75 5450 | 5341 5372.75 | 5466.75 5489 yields -0.6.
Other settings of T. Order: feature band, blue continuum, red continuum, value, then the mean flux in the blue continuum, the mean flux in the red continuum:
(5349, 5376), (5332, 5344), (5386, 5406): -0.04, 12.9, 12.8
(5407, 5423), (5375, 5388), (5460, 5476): 0.02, 14.3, 13.5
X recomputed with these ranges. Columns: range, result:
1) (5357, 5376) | 10.38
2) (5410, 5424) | 11.93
